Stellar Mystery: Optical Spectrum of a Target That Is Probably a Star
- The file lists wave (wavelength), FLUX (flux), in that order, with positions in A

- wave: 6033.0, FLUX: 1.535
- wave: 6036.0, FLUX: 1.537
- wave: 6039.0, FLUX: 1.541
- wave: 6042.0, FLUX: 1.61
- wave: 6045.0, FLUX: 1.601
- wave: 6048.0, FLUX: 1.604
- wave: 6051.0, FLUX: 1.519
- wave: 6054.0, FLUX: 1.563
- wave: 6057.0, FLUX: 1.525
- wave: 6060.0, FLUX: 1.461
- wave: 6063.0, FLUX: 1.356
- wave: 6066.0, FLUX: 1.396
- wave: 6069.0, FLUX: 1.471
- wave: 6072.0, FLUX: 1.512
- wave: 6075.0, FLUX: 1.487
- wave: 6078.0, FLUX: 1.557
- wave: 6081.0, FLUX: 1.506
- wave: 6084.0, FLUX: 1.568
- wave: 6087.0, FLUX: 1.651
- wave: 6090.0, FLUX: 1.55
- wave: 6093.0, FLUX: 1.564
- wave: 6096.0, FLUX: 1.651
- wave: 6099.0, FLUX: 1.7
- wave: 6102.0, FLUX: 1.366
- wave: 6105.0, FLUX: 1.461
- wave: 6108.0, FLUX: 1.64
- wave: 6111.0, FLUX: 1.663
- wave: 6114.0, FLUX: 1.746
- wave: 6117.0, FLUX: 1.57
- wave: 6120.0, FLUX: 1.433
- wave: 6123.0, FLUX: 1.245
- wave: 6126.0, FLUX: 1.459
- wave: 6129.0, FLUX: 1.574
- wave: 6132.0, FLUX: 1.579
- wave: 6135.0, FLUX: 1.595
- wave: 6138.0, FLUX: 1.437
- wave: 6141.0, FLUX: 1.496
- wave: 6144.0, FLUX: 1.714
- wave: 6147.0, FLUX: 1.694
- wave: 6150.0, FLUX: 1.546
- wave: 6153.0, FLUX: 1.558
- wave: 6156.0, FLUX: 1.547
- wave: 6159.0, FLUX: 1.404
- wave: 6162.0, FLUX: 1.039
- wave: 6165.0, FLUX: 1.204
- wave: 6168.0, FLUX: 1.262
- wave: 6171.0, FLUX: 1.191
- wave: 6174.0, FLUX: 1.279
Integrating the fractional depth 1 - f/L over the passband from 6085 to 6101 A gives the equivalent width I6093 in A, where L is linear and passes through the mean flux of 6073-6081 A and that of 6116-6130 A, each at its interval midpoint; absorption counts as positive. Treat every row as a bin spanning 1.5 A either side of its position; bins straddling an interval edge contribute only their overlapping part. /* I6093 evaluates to -1.3 A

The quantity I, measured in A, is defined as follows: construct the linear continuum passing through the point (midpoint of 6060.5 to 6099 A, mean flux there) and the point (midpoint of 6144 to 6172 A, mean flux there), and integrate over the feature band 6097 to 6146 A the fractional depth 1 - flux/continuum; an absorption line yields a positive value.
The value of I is -2.80 A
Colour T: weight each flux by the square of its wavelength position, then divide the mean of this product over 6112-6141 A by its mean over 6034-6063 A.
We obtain 1.01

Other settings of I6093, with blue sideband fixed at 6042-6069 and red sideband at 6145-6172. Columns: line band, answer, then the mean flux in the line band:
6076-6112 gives -2.6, 1.57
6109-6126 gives -1.1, 1.53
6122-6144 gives -1.3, 1.5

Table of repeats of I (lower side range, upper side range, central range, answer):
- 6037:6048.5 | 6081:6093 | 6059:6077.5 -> 1.5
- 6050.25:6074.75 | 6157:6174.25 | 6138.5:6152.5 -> -3.4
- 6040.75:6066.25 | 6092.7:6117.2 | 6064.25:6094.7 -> 0.7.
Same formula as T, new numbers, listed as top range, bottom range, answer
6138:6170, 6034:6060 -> 0.96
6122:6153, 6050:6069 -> 1.08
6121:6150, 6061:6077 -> 1.08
